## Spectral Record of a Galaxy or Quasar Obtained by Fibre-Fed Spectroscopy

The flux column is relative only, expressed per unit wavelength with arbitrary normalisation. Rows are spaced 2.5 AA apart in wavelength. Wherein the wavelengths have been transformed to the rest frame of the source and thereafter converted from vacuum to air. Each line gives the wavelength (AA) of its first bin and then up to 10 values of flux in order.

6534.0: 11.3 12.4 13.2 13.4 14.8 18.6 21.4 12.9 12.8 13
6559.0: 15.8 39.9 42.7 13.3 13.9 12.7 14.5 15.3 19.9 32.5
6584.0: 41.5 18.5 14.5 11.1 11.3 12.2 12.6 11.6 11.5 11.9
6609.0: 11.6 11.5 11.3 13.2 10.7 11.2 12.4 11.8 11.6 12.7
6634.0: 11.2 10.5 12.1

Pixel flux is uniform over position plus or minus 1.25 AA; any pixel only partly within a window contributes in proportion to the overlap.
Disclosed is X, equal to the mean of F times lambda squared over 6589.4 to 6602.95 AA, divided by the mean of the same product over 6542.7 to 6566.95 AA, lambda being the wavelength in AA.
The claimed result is 0.6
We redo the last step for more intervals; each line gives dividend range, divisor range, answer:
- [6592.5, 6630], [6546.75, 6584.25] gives 0.57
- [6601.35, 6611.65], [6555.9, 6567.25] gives 0.45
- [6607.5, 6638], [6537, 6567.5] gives 0.62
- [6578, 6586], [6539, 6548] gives 2.00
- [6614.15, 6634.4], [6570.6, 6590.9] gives 0.57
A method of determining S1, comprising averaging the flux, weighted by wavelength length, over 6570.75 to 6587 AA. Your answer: 22.6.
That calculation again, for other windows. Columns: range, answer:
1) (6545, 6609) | 18.1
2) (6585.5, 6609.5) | 12.7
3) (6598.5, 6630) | 11.7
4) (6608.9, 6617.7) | 11.9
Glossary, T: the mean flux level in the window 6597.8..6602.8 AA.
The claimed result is 12.1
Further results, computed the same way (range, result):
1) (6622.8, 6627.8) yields 12.1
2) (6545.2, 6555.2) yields 16.4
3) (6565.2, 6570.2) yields 13.9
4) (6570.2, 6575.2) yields 13.6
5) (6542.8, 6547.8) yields 16.8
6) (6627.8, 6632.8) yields 12.1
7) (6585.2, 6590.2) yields 16.8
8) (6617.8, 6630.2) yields 11.5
